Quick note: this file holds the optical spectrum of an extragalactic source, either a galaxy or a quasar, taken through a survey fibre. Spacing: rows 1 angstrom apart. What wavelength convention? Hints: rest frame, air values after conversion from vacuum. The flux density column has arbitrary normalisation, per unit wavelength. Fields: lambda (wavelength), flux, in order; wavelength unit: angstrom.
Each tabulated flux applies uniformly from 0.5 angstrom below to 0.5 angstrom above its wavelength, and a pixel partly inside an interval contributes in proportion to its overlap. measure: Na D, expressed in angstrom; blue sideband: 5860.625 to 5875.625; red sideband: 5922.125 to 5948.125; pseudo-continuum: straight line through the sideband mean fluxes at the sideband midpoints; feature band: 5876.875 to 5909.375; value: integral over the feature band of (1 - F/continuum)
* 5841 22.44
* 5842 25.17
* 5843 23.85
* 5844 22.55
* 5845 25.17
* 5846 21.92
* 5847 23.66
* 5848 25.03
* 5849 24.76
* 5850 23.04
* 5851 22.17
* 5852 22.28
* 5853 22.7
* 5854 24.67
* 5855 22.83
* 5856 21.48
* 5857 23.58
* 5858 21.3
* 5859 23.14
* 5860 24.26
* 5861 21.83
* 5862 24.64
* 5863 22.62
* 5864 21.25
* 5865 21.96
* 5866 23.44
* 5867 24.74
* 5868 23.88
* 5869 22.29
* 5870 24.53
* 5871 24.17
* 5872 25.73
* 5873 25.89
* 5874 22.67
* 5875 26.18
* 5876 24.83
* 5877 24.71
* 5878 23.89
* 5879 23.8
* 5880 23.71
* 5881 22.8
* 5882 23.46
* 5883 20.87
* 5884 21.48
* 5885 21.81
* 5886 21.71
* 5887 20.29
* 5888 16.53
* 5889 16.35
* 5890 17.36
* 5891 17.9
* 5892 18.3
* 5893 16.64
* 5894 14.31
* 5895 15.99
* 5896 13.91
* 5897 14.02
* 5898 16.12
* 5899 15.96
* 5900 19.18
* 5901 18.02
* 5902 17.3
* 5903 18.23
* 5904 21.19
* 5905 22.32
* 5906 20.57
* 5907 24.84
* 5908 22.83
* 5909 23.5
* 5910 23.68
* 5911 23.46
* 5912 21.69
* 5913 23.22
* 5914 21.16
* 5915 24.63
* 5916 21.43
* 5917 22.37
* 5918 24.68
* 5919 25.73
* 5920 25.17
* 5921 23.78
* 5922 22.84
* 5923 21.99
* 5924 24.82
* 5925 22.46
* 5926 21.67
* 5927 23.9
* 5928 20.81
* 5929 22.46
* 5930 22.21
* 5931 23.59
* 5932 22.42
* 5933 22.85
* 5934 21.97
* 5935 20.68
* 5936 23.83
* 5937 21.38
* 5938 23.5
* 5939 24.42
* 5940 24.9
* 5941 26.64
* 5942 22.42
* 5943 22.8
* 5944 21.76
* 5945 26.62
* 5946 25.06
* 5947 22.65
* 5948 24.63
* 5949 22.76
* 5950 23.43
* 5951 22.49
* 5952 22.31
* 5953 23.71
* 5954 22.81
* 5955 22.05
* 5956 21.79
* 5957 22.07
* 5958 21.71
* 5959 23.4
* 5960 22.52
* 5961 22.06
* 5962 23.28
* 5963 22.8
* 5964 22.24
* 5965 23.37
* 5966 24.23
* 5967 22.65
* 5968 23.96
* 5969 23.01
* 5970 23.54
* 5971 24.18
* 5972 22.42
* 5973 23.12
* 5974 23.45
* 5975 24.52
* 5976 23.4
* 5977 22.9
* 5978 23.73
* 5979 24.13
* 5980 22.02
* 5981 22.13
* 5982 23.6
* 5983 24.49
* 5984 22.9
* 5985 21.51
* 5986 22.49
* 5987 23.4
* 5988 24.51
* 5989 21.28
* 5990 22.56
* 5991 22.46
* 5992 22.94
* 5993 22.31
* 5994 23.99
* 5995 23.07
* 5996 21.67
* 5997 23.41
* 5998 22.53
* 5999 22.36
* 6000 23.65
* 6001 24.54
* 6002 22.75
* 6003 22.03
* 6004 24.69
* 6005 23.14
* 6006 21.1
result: 5.4 angstrom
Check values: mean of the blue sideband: 23.7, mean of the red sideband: 23.1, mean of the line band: 19.6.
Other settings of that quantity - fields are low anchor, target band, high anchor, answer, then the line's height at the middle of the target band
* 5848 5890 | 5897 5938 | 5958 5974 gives 1.8 angstrom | 23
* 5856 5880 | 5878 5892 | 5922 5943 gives 1.7 angstrom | 23.5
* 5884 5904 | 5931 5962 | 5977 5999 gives -3.8 angstrom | 20.5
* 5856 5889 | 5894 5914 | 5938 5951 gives 3.2 angstrom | 23.4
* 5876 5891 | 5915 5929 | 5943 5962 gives -0.6 angstrom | 22.3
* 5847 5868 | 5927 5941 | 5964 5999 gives 0.1 angstrom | 23.1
